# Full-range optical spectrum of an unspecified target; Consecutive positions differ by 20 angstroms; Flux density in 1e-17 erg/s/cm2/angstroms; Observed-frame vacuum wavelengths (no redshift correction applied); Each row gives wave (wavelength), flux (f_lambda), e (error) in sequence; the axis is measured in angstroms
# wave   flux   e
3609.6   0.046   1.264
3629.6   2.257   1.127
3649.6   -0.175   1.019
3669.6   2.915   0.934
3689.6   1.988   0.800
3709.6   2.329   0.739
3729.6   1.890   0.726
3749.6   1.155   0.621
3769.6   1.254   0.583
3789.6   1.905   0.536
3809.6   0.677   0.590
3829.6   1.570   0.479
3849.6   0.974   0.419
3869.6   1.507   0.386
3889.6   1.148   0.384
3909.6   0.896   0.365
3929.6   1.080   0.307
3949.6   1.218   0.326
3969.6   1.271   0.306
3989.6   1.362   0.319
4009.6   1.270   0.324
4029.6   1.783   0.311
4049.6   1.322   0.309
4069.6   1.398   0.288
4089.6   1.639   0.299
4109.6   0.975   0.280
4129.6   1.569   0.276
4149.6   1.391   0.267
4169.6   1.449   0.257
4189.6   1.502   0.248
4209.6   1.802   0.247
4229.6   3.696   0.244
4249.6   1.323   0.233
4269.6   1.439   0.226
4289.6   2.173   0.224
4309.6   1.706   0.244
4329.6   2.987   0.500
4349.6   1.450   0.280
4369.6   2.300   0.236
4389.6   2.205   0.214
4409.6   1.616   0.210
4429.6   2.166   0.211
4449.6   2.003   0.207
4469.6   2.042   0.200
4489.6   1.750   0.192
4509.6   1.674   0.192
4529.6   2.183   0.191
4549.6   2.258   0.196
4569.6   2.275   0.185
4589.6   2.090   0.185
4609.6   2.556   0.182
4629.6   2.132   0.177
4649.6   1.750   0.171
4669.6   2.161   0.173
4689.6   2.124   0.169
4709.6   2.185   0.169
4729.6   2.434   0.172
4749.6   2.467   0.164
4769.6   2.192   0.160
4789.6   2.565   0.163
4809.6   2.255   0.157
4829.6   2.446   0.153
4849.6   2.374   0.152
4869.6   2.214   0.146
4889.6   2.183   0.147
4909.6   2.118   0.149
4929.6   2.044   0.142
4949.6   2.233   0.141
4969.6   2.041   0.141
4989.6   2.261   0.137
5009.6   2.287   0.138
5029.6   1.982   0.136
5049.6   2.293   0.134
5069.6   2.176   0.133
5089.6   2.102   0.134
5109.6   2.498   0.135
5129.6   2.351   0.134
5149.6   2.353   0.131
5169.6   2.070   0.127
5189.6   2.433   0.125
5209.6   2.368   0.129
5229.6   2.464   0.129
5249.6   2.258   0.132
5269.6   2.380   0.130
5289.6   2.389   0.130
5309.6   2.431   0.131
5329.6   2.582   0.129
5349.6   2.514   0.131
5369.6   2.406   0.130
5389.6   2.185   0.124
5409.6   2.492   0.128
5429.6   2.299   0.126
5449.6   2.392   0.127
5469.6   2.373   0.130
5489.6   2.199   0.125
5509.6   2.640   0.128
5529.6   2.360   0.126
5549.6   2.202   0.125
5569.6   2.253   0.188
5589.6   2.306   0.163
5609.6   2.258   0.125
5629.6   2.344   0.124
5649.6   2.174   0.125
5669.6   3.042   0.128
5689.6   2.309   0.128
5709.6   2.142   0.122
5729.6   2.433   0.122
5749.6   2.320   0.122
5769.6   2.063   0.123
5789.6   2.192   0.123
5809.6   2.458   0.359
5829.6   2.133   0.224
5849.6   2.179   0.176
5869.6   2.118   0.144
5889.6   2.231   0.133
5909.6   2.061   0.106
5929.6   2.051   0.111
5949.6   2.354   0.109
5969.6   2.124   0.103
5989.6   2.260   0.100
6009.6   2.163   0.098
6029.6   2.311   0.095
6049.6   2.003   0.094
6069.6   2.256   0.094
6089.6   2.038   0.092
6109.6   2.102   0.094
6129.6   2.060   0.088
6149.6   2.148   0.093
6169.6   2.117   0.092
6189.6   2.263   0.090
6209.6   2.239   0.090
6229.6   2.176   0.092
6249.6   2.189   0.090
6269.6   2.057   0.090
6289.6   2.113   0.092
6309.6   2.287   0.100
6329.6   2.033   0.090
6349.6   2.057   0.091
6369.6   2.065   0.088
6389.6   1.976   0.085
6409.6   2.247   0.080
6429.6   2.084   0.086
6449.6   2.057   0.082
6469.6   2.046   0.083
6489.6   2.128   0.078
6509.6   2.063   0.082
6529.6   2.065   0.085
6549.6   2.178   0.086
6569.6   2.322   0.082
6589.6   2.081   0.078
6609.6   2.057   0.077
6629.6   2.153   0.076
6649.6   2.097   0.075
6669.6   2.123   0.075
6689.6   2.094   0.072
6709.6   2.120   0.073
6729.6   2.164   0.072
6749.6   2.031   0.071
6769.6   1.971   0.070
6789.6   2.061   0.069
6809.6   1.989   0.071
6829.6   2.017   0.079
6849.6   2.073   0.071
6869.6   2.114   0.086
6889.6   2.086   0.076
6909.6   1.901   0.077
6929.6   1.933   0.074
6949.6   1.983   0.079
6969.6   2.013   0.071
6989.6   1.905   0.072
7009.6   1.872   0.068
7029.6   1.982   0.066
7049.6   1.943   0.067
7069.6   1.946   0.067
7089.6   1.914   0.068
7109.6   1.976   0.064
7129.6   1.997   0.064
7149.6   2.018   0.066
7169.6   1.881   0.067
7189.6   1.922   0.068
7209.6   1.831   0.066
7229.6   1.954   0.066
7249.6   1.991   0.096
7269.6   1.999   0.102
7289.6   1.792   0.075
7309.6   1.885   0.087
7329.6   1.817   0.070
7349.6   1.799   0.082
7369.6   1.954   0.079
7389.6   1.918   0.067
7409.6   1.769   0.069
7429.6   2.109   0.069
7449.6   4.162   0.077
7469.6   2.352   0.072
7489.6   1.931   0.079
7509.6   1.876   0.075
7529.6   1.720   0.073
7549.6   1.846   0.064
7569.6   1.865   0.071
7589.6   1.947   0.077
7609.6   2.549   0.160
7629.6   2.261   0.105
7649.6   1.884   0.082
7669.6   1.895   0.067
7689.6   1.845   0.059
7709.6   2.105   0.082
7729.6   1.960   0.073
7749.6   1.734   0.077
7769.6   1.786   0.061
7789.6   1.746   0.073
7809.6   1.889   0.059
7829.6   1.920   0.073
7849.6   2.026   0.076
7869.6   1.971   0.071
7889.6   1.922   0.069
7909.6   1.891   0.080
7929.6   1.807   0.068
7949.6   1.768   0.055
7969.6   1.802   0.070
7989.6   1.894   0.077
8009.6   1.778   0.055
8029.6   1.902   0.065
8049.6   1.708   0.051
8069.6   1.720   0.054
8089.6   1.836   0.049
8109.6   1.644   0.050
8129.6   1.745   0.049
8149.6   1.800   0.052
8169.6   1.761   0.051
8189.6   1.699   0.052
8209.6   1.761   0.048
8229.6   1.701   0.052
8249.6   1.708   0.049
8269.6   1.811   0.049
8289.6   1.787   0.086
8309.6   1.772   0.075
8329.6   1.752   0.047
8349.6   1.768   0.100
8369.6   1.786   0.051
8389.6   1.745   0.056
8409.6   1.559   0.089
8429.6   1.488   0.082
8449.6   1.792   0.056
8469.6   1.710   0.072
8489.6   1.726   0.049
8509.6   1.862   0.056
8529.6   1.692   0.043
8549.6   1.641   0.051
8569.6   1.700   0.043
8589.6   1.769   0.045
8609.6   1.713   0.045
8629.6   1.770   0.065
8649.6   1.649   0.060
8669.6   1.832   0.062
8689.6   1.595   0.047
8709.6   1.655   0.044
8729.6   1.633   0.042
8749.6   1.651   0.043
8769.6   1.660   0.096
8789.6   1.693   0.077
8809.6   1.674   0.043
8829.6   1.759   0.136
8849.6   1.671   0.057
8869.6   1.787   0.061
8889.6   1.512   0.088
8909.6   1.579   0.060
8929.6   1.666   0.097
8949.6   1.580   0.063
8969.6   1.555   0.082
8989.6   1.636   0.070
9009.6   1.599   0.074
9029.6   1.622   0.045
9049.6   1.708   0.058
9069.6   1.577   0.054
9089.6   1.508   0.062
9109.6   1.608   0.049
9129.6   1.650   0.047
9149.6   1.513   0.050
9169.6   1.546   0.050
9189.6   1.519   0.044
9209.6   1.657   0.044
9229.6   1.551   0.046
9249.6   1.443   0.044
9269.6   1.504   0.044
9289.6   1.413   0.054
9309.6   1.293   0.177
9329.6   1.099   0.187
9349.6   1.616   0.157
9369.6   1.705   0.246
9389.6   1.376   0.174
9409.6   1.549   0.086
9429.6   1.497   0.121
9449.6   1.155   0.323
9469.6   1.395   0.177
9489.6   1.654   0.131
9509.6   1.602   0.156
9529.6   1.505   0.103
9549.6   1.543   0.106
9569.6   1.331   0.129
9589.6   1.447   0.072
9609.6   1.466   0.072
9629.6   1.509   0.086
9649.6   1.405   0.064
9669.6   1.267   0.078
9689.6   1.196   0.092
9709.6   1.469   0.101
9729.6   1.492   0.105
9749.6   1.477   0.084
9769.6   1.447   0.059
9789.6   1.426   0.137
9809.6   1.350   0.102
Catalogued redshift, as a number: 0.134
